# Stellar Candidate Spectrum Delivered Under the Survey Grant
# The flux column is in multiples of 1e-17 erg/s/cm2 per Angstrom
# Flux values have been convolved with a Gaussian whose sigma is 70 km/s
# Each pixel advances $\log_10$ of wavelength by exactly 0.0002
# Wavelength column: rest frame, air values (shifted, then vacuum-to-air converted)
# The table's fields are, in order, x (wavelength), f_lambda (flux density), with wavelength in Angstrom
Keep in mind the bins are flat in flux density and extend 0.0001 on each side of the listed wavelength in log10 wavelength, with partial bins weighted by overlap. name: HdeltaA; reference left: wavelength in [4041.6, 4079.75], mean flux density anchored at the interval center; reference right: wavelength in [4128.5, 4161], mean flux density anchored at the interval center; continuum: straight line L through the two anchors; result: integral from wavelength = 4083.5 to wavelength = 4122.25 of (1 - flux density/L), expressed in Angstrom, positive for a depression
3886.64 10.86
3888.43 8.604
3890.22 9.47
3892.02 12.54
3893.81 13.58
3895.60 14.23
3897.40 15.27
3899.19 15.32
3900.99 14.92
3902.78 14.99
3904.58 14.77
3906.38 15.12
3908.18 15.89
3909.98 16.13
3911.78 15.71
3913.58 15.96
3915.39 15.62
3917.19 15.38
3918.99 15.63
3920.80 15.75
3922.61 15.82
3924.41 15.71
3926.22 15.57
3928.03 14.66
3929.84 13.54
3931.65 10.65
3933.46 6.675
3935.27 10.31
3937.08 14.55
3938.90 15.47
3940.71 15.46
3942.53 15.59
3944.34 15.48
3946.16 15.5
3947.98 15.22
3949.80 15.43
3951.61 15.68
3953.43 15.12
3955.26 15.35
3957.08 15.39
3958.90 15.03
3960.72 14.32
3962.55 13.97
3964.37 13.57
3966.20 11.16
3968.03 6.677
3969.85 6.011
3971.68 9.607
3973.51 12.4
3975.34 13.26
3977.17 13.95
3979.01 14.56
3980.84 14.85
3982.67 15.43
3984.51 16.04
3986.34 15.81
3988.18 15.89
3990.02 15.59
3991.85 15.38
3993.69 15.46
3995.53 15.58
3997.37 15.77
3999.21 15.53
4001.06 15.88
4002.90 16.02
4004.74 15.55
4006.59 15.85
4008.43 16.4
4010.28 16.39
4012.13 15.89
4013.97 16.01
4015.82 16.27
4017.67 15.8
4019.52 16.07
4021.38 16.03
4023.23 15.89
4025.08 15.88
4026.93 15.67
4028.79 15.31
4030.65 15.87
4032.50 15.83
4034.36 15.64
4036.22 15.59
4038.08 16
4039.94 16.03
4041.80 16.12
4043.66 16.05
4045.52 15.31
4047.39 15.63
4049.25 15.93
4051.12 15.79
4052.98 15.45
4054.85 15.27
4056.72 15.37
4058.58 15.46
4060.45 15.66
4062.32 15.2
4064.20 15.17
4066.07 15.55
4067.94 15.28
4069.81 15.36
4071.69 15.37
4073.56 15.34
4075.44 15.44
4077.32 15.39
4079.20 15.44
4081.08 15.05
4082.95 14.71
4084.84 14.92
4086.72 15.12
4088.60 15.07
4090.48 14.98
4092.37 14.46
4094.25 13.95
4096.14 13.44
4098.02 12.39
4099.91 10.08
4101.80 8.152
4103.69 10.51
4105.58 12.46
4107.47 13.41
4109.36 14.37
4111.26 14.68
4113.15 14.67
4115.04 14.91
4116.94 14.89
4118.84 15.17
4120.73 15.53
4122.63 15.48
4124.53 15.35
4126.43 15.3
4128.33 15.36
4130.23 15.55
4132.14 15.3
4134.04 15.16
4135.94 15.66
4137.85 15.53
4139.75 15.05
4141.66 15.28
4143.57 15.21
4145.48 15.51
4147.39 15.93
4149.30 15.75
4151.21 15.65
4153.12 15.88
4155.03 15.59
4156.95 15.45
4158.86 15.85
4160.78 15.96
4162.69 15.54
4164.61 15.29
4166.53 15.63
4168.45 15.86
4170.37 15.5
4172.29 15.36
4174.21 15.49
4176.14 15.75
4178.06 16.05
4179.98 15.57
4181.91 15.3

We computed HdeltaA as 4.5 Angstrom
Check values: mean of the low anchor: 15.5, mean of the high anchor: 15.5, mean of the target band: 13.7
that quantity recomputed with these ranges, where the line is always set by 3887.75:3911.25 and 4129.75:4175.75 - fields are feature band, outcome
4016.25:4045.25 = -2.06 Angstrom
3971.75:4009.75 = -1.55 Angstrom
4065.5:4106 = 2.94 Angstrom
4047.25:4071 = -0.79 Angstrom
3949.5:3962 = -0.70 Angstrom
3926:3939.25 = 1.66 Angstrom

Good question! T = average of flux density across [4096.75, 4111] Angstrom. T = 11.8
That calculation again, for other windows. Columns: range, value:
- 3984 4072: 15.7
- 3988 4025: 15.9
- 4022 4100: 15.2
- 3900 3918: 15.4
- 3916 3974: 13.7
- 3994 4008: 15.8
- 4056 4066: 15.4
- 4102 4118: 13.5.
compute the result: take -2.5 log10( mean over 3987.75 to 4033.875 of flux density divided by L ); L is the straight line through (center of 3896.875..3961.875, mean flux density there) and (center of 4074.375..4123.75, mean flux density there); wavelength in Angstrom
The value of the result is -0.10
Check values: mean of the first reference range 14.8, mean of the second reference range 14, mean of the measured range 15.8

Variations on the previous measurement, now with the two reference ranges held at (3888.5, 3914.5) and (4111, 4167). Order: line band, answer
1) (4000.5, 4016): -0.08 mag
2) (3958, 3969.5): 0.20 mag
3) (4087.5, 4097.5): 0.07 mag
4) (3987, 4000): -0.06 mag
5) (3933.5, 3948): 0.03 mag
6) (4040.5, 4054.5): -0.05 mag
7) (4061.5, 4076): -0.02 mag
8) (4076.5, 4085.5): 0.00 mag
